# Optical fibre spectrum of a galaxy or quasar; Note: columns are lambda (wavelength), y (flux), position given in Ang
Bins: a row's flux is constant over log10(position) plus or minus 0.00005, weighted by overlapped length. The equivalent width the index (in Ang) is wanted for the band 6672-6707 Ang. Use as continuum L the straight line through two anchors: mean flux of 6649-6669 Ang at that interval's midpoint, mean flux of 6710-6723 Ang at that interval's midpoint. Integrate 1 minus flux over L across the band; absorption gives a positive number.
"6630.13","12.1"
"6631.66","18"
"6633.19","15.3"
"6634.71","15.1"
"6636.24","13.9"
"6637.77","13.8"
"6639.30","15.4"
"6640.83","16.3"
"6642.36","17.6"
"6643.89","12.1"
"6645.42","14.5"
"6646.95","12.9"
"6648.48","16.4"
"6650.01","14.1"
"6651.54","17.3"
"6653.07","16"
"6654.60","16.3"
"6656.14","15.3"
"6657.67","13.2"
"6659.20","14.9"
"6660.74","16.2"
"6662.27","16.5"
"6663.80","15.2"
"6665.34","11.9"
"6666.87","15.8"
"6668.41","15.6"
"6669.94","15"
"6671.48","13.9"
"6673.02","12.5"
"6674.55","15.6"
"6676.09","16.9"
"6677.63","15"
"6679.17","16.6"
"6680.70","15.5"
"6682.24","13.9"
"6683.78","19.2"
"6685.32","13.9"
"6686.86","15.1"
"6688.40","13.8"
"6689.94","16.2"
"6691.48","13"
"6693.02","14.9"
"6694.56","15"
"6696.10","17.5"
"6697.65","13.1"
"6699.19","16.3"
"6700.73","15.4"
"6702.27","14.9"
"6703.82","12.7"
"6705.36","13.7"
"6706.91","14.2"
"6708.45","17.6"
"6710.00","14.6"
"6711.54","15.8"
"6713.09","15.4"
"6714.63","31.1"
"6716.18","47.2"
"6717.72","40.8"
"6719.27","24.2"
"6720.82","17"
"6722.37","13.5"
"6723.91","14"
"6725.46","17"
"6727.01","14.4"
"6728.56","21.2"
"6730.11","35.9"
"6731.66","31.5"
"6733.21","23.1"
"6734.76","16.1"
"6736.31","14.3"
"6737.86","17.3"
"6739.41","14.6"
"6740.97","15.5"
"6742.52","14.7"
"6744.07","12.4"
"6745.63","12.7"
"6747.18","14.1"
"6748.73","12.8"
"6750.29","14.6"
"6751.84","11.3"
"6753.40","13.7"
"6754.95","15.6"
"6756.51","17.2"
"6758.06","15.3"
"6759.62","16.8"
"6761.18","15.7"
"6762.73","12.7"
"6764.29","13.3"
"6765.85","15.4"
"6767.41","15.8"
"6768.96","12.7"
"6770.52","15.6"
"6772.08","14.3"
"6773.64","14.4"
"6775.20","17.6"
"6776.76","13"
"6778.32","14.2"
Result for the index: 9.14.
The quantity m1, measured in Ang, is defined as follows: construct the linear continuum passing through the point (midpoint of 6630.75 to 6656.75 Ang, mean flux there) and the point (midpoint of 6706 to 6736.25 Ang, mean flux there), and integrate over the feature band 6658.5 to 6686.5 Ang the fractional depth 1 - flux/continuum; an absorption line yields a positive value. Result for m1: 4.06 Ang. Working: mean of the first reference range 15.3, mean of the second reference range 22.1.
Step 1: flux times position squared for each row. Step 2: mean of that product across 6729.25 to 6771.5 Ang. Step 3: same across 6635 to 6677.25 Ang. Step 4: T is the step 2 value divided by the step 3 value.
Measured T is 1.12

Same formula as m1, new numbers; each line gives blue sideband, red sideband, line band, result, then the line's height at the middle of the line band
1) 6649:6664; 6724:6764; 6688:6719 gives -4.99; 16.2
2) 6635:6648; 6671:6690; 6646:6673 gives -0.22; 14.9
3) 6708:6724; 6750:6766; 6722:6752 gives 2.97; 19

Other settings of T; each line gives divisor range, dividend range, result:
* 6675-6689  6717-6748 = 1.25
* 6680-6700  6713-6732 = 1.67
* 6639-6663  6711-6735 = 1.59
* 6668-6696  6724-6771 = 1.10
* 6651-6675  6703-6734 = 1.47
